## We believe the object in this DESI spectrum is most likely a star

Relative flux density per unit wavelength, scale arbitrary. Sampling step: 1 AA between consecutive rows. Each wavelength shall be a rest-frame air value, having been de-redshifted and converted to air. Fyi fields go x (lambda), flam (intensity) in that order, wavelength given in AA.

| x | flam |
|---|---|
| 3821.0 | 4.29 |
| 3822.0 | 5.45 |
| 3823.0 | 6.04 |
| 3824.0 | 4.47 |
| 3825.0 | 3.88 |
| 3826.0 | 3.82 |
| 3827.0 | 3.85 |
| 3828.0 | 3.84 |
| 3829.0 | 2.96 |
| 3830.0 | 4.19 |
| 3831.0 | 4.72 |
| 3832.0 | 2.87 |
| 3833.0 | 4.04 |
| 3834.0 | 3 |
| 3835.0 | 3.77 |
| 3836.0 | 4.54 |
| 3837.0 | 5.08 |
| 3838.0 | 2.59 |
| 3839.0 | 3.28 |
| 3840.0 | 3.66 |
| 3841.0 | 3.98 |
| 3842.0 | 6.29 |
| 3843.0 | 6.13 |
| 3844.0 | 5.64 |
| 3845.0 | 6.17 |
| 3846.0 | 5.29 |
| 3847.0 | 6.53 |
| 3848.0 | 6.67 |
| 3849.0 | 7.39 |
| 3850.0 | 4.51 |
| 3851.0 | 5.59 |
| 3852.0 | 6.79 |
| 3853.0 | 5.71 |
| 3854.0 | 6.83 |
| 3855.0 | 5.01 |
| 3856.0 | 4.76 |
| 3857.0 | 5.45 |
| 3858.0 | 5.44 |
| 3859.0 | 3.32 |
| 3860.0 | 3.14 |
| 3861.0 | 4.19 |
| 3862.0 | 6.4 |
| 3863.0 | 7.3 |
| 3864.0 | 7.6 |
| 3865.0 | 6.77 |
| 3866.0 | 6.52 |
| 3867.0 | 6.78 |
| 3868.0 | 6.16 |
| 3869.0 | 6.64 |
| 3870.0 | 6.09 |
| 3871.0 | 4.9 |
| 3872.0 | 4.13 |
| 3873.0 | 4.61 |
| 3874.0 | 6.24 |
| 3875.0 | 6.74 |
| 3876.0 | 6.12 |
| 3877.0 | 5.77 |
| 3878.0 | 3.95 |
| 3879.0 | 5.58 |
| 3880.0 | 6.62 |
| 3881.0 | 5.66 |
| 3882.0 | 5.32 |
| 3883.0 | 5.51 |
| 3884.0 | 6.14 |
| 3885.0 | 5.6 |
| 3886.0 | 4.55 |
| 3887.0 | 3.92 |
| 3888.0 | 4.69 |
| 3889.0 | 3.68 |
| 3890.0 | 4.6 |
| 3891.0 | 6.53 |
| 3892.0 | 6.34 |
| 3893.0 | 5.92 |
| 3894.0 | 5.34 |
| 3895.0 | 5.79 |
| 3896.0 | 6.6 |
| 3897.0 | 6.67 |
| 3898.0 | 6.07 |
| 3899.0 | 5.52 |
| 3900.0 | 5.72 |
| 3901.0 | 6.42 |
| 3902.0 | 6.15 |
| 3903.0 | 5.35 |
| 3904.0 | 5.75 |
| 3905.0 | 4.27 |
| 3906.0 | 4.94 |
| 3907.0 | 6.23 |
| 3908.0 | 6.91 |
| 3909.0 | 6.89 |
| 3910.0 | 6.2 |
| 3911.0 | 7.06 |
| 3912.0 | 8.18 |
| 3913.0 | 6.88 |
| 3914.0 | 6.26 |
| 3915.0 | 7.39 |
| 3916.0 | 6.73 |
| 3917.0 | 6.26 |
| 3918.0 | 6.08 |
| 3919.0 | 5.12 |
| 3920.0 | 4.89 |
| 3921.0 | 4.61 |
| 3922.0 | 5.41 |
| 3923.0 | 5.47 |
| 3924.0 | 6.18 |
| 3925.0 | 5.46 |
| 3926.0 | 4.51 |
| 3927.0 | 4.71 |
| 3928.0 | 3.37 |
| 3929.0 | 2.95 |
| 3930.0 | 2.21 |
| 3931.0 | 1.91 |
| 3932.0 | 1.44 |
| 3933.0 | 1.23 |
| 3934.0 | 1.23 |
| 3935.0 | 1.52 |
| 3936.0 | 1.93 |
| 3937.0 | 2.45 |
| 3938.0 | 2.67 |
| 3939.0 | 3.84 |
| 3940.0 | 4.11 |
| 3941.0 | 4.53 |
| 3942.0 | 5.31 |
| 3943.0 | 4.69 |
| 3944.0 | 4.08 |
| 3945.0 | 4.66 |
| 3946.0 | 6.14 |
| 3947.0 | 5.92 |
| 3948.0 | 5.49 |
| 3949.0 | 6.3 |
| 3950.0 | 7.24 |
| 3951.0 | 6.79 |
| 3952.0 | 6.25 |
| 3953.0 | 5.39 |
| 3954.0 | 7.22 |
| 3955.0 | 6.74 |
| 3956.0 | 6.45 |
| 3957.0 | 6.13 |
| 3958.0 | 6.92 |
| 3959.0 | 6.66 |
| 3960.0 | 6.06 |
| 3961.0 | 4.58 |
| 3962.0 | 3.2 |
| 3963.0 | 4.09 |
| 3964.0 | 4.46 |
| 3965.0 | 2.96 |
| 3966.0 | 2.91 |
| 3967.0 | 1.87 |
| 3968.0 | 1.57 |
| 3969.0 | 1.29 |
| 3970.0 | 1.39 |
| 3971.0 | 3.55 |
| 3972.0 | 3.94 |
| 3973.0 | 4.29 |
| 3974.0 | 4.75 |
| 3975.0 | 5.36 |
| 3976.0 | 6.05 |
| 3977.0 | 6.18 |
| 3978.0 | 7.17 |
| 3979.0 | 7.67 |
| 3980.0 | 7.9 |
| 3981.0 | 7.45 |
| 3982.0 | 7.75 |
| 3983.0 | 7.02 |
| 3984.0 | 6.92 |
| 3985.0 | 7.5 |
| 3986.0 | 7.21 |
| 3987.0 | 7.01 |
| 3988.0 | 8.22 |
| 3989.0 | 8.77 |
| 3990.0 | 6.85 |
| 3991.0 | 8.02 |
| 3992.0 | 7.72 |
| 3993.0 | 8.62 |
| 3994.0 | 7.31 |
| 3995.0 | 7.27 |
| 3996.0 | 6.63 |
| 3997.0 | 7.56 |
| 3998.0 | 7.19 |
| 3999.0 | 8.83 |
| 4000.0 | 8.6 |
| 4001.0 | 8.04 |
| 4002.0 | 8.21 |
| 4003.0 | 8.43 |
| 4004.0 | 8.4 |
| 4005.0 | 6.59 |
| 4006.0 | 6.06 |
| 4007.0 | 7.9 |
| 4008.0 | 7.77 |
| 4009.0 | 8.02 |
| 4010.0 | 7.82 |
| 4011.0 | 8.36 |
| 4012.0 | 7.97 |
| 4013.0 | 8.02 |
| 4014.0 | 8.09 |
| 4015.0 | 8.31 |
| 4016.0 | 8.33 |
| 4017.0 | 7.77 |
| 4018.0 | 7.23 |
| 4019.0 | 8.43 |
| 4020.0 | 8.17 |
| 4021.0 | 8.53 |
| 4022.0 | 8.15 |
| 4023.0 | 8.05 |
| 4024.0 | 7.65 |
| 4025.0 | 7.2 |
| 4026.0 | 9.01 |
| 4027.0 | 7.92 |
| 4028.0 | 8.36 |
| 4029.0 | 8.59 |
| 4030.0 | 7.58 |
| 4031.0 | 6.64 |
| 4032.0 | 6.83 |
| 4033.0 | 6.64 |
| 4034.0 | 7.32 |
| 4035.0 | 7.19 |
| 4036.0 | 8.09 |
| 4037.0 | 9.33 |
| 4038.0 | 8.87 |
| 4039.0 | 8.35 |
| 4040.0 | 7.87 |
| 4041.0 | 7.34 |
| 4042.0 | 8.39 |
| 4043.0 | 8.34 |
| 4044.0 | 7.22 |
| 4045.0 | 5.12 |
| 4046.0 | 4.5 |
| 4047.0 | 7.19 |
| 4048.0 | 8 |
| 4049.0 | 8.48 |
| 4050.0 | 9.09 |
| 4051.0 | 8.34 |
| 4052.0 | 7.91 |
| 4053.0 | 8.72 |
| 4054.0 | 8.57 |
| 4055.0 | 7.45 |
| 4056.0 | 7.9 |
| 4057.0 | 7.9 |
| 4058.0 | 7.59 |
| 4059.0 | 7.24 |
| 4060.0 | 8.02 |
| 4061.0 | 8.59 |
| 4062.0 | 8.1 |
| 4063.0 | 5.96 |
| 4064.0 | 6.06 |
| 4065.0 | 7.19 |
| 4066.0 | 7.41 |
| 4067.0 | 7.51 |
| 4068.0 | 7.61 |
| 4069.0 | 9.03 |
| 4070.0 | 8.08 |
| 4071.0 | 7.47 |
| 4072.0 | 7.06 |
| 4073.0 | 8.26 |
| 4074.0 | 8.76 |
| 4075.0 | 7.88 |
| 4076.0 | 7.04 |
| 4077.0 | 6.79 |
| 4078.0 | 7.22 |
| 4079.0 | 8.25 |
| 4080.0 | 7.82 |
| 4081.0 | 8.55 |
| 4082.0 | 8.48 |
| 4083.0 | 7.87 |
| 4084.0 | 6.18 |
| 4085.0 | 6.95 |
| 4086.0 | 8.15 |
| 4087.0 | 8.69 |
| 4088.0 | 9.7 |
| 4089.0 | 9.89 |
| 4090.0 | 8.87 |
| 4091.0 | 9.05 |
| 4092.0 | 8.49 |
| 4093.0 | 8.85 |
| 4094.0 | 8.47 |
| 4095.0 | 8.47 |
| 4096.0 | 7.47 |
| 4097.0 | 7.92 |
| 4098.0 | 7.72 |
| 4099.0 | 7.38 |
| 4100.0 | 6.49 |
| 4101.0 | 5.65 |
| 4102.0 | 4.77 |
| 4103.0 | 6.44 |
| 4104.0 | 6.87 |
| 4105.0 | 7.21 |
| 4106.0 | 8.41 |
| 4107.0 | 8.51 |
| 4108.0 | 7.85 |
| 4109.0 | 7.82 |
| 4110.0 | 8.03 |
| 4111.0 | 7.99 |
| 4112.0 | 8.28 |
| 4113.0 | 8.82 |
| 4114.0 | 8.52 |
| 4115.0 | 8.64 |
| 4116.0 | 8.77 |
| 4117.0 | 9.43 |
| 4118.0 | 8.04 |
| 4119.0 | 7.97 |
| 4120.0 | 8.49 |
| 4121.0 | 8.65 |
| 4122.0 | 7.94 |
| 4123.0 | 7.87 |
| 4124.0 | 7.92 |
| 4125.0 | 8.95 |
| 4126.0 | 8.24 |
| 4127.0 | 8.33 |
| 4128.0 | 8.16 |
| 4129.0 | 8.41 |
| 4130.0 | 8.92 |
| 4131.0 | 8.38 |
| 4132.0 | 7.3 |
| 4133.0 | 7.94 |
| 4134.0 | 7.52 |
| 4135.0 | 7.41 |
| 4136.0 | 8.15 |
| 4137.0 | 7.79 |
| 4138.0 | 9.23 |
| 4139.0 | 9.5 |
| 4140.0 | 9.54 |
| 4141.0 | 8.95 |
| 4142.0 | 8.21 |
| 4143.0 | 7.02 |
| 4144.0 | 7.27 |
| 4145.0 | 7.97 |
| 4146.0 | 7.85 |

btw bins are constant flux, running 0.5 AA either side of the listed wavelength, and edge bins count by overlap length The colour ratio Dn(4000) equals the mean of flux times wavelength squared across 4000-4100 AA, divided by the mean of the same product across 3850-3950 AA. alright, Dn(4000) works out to 1.6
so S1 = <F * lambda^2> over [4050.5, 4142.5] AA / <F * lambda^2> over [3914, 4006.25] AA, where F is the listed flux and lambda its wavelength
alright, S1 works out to 1.6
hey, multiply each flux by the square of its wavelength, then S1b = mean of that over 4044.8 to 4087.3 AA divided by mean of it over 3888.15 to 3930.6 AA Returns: 1.47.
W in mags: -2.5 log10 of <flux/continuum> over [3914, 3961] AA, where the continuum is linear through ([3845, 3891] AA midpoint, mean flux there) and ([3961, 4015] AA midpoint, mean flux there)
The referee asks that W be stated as 0.25 mag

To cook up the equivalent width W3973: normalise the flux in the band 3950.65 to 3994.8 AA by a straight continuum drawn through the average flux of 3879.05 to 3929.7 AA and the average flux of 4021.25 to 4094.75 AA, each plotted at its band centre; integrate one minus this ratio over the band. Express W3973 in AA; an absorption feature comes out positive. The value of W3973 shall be 5.5 AA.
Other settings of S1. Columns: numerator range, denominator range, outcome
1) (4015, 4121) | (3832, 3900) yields 1.60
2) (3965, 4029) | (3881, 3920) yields 1.25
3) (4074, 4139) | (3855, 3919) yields 1.55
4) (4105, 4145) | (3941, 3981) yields 1.75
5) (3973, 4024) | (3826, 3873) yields 1.59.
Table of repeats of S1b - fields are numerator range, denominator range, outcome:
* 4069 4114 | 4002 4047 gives 1.05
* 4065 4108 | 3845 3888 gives 1.54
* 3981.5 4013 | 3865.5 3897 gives 1.46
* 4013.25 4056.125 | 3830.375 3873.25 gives 1.63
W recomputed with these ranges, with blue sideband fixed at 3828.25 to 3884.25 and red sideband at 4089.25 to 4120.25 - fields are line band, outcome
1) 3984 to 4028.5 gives -0.14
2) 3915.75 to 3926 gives 0.08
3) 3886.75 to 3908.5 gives 0.02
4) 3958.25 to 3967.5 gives 0.47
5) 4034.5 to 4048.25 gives -0.04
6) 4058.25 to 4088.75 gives -0.02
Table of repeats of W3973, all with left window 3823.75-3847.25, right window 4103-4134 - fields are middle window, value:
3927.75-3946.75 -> 8.4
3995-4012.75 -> -3.1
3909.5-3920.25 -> -2.2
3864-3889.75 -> -3.7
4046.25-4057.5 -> -1.2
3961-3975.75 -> 6.7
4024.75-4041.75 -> -2.0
